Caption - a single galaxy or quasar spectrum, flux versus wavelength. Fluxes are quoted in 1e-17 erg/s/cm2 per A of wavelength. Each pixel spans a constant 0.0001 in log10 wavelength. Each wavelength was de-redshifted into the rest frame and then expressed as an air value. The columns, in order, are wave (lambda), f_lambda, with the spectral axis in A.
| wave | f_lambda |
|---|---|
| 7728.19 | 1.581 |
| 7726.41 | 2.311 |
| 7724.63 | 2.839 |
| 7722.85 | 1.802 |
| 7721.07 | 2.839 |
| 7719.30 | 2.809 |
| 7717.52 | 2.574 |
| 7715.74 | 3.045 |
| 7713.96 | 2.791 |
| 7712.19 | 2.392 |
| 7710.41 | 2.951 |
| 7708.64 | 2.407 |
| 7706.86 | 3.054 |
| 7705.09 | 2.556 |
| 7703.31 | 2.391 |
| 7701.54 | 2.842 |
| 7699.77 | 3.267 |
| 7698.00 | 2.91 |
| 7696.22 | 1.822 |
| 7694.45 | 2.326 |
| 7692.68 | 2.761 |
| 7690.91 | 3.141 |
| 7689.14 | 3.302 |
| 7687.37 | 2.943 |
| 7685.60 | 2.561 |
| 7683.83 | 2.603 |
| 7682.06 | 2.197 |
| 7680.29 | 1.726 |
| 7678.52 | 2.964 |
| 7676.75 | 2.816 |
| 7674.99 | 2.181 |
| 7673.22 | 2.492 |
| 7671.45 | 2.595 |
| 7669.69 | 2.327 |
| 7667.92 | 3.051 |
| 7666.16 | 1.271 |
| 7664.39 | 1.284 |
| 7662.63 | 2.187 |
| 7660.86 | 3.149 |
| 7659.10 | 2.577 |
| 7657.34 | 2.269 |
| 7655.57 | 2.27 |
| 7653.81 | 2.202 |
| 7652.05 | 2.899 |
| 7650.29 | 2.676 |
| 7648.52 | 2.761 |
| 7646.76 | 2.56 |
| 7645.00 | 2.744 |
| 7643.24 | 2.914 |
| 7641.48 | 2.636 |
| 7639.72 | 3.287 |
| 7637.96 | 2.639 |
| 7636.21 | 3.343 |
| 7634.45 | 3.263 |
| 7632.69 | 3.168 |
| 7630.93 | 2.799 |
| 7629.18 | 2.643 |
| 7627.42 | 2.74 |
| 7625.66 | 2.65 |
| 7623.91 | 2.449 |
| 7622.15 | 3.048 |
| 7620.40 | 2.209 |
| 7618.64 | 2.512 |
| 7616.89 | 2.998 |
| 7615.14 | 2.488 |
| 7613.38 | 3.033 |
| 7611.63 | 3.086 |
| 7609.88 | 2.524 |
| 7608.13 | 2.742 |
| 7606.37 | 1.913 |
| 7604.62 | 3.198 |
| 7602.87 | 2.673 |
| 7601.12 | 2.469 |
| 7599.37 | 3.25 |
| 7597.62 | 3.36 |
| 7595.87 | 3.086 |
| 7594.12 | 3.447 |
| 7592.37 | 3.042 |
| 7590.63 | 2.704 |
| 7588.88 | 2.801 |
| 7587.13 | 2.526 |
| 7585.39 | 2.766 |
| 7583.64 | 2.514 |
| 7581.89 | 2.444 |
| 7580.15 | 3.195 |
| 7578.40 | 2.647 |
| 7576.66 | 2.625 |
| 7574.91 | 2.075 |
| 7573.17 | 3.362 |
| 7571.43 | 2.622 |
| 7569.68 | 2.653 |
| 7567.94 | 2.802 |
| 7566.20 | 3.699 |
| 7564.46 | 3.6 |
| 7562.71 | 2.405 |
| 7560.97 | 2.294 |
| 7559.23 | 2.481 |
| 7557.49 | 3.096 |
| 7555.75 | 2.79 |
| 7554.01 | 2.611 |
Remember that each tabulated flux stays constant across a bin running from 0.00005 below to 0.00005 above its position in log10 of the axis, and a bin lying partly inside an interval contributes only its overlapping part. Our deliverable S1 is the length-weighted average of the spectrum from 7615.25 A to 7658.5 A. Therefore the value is 2.73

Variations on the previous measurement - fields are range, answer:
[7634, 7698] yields 2.58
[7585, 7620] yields 2.82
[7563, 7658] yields 2.8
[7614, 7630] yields 2.64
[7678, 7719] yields 2.67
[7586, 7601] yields 3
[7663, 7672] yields 2.09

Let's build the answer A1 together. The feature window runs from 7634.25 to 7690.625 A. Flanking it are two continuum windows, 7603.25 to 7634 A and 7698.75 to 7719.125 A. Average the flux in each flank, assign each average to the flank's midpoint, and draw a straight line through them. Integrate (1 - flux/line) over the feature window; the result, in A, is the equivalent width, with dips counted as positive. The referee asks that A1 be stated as 3.2 A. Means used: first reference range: 2.72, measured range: 2.58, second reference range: 2.75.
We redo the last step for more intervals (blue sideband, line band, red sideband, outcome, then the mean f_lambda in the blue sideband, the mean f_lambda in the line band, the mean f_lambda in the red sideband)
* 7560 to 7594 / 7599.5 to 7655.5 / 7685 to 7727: 0.1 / 2.79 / 2.75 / 2.7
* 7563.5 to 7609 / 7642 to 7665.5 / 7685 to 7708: 2.6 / 2.85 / 2.49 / 2.76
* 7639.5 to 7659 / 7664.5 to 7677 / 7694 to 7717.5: 1.6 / 2.63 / 2.3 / 2.68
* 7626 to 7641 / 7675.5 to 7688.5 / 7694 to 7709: 0.9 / 2.96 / 2.55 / 2.63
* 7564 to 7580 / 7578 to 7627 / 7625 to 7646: 2.0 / 2.89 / 2.78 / 2.9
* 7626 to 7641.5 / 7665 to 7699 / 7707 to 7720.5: 3.6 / 2.95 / 2.52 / 2.73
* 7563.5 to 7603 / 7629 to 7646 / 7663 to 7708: -1.6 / 2.89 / 2.95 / 2.53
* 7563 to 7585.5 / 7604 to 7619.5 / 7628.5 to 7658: 0.5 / 2.84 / 2.71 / 2.77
